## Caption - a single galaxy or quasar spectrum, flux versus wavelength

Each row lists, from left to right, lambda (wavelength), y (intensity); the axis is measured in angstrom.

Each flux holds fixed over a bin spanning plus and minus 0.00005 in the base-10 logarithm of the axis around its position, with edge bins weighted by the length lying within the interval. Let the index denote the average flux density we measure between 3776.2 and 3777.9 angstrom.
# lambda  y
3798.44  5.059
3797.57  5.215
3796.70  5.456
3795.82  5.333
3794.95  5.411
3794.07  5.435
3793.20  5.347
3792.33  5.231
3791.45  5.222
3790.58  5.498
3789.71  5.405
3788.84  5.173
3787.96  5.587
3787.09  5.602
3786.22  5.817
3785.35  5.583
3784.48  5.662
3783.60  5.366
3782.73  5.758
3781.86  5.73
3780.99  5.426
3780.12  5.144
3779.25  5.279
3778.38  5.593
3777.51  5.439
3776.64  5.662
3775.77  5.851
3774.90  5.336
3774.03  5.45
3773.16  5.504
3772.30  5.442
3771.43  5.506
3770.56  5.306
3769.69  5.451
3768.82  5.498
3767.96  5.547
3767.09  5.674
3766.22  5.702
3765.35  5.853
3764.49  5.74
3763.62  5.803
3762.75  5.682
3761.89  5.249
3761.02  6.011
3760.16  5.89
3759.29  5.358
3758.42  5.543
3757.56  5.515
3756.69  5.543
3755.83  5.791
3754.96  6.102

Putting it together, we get 5.55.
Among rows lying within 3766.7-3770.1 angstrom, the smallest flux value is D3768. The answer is 5.451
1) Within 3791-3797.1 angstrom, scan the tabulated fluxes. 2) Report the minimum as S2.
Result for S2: 5.222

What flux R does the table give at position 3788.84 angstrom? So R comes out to 5.173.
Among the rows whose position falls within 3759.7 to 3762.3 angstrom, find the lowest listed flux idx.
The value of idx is 5.249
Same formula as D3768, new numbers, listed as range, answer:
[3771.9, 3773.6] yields 5.442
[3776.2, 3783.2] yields 5.144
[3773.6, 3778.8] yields 5.336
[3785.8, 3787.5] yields 5.602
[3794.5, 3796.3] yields 5.333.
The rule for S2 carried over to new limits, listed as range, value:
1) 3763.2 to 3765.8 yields 5.74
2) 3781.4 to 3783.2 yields 5.73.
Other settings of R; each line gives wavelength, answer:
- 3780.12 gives 5.144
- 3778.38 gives 5.593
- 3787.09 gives 5.602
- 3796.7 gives 5.456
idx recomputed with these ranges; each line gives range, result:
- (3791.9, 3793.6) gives 5.231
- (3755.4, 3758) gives 5.515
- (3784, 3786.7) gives 5.583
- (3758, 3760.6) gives 5.358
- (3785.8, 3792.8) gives 5.173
